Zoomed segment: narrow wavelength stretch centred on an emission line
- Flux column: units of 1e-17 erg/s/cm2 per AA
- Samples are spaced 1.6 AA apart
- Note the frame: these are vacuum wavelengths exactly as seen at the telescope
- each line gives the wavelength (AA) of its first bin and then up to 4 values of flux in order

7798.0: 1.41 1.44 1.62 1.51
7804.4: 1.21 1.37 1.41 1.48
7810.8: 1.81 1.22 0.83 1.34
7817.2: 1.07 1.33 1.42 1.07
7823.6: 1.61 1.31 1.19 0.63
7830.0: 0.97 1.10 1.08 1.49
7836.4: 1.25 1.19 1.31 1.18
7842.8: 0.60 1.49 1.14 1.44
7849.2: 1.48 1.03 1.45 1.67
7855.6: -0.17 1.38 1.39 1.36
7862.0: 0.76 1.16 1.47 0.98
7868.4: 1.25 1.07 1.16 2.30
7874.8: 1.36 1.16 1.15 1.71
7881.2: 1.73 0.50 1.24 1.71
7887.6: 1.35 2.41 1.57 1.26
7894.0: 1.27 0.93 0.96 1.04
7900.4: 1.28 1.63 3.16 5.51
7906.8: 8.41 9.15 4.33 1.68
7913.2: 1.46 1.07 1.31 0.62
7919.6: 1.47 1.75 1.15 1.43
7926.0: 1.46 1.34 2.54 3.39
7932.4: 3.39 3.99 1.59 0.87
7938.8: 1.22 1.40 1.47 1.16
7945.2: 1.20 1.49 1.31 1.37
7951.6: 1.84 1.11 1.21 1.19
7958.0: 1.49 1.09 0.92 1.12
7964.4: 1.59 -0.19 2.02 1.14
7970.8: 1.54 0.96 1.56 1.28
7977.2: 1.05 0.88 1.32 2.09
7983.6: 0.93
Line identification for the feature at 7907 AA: H-alpha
